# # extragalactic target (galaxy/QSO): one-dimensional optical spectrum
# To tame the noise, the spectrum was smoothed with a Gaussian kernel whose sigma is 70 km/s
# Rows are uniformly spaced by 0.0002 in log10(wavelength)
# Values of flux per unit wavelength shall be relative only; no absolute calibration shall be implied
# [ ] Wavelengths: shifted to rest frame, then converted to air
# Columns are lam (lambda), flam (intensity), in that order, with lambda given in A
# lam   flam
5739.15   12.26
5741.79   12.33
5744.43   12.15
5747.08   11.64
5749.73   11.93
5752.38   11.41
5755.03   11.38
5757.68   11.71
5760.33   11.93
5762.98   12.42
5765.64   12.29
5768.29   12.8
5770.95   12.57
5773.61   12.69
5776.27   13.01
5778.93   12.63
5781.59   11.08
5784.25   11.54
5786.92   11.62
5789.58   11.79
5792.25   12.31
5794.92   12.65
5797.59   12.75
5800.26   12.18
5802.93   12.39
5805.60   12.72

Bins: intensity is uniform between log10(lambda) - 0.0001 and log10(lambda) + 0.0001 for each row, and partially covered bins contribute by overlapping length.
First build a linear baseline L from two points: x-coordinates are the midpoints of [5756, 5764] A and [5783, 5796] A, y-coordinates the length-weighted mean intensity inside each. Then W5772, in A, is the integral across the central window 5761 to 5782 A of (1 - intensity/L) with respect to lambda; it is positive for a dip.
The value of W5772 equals -0.9 A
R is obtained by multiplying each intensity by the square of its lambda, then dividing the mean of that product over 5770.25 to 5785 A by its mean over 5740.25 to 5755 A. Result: 1.05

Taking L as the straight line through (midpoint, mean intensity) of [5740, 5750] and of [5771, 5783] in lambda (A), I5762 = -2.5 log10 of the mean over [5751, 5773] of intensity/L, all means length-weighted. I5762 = 0.01 mag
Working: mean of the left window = 12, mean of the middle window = 12.1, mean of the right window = 12.4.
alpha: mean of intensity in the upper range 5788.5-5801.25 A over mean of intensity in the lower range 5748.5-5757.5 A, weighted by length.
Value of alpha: 1.07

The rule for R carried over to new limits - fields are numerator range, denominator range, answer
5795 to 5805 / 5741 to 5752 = 1.07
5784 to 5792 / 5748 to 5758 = 1.03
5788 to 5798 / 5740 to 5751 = 1.04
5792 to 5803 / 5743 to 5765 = 1.07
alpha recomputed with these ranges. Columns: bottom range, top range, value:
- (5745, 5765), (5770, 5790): 1.03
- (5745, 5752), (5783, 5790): 0.99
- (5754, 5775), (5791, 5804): 1.02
